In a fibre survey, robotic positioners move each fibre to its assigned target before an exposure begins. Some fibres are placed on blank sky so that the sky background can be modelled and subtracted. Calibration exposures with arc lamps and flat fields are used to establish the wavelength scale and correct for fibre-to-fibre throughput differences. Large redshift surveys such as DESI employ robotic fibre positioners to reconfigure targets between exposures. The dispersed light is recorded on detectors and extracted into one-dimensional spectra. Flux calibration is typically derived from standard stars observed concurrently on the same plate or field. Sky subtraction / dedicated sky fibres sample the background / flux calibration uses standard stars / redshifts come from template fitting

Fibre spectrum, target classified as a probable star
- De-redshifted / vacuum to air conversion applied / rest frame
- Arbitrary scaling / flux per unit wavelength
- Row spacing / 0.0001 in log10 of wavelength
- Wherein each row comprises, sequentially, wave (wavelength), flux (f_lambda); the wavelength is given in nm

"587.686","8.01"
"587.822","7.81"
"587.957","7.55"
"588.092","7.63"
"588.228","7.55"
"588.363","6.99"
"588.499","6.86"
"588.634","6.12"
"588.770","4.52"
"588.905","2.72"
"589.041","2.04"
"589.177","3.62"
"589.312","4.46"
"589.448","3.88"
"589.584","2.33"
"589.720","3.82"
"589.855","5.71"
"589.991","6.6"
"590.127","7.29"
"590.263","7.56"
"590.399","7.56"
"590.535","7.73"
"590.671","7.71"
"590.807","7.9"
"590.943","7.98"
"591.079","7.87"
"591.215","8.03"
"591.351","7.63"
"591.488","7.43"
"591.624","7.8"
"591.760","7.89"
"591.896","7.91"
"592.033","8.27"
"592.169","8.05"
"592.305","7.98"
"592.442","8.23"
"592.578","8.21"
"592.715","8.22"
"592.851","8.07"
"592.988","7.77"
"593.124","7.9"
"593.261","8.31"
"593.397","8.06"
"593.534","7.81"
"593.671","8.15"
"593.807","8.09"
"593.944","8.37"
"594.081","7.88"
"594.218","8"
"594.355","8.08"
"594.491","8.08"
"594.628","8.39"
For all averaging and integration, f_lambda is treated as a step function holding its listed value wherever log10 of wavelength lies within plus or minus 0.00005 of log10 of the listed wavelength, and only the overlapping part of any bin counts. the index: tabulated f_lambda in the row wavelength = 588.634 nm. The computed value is 6.12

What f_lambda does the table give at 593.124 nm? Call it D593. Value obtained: 7.9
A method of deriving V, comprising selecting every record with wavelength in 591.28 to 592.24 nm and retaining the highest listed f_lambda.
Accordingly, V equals 8.27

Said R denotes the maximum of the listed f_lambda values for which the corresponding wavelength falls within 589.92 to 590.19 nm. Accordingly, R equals 7.29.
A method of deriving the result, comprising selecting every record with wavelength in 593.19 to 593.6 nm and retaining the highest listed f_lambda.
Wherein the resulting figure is 8.31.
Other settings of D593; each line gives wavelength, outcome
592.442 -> 8.23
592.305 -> 7.98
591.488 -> 7.43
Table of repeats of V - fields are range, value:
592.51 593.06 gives 8.22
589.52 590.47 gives 7.56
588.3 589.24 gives 6.99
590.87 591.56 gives 8.03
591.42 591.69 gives 7.8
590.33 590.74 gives 7.73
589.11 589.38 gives 4.46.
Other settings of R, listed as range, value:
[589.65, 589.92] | 5.71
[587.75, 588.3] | 7.81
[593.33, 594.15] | 8.37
